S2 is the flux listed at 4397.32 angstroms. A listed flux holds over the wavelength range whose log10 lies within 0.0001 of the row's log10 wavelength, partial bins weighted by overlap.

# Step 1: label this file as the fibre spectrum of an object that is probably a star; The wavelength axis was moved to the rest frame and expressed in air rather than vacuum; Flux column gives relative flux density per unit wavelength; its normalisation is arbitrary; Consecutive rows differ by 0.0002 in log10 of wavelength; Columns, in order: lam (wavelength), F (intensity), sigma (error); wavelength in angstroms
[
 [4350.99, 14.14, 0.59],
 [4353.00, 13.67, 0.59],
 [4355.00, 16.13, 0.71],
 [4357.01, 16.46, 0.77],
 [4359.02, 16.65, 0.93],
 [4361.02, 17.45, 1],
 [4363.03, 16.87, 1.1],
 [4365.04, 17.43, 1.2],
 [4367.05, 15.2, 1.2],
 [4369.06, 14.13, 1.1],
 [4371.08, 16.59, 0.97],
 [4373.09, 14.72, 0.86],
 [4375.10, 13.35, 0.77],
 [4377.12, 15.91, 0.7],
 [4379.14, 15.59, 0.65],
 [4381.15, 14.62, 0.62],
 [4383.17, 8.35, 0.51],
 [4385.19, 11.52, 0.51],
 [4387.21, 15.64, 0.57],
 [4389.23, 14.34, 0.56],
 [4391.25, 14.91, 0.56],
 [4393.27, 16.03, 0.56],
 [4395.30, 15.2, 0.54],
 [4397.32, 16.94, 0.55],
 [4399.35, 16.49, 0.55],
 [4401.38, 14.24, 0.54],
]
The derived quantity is 16.94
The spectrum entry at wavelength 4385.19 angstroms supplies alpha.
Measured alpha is 11.52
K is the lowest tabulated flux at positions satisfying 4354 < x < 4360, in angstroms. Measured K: 16.13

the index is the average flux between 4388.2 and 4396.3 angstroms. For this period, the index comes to 15.1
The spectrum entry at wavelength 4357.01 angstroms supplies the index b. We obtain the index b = 16.46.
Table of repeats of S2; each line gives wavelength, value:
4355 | 16.13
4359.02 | 16.65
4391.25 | 14.91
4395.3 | 15.2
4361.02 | 17.45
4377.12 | 15.91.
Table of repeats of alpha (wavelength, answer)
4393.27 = 16.03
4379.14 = 15.59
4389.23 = 14.34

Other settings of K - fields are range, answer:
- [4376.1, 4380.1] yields 15.59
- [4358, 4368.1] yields 15.2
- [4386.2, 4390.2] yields 14.34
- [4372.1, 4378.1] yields 13.35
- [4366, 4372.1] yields 14.13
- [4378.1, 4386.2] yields 8.35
